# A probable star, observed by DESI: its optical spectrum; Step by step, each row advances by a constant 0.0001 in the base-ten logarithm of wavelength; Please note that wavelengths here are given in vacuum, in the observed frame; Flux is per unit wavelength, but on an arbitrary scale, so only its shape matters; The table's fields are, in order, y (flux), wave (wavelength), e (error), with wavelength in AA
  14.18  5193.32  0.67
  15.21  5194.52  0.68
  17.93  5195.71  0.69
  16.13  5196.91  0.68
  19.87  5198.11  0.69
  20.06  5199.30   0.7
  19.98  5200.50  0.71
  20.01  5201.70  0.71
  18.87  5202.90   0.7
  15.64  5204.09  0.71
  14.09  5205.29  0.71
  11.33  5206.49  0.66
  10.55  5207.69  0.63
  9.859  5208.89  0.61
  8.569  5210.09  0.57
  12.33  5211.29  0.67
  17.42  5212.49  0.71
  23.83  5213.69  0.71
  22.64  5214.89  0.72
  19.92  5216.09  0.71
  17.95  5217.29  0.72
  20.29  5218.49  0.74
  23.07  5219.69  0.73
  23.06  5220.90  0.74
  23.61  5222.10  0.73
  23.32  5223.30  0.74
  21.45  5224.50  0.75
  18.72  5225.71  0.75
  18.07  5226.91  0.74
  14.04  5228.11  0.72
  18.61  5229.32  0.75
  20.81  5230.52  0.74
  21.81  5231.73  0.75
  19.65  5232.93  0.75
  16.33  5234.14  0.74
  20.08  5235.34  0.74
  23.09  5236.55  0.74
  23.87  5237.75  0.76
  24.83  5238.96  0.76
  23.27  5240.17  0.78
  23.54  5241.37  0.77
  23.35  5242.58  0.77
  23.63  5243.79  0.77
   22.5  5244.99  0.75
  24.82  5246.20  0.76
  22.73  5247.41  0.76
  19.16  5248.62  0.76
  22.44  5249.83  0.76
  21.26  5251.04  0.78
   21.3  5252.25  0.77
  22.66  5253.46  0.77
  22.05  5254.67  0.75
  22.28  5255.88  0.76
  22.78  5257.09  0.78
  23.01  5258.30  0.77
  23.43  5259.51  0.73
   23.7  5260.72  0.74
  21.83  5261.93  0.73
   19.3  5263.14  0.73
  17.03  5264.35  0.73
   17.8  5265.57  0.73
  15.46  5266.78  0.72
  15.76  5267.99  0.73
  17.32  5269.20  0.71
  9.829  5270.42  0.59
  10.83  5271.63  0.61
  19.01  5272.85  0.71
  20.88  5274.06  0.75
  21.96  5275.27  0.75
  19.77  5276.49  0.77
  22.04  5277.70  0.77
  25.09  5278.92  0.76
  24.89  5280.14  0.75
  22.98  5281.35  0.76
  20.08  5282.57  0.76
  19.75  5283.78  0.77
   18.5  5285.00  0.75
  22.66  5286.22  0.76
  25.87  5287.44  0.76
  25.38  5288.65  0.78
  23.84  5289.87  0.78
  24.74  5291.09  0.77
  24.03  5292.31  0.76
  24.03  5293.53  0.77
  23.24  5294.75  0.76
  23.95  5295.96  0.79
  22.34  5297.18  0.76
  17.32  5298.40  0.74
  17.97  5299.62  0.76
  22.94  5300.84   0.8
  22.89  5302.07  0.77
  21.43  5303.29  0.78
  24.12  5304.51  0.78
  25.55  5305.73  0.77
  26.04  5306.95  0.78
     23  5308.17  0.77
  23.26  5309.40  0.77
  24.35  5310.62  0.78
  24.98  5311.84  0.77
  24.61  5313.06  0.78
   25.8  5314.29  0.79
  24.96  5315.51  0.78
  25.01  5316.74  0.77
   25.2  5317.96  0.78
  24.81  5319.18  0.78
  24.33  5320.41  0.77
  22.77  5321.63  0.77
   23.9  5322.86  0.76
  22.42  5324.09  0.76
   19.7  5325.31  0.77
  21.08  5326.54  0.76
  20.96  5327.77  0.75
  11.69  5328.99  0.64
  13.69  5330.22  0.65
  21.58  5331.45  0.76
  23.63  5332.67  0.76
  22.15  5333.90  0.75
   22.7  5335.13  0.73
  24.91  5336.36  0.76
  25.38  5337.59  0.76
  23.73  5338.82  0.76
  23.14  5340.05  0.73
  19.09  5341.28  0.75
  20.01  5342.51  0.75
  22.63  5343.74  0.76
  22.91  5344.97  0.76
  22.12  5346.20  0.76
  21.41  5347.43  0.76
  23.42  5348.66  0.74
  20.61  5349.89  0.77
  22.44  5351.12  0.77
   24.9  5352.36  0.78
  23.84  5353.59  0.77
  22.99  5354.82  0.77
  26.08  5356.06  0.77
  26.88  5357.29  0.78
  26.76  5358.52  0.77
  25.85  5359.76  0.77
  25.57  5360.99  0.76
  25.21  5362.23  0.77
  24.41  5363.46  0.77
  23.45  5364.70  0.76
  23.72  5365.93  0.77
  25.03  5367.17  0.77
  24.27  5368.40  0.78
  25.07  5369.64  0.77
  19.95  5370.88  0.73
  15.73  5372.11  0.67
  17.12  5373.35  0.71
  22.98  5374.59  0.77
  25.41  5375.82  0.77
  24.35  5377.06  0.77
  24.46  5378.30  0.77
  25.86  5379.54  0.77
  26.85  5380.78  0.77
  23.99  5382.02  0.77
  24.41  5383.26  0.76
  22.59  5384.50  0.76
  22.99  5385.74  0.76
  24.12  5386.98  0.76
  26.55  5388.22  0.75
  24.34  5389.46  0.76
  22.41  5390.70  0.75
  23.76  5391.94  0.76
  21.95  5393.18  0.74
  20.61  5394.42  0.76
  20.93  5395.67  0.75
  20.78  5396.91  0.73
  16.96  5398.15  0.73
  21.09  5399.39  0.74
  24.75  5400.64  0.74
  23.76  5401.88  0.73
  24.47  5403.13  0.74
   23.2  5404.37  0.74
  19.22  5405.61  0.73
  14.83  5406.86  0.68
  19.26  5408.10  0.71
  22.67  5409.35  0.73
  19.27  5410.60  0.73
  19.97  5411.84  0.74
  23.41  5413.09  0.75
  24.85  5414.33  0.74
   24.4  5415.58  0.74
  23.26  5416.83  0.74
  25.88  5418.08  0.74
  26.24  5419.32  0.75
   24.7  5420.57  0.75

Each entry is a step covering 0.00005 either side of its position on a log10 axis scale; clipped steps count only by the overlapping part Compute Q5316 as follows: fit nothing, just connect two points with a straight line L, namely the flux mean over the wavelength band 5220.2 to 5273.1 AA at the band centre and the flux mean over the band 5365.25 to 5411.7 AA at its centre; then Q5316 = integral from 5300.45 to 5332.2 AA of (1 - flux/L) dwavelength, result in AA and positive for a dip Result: -1.9 AA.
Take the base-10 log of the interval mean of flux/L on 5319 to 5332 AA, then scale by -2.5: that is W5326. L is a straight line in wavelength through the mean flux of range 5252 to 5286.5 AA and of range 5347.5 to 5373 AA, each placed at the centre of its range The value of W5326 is 0.093 mag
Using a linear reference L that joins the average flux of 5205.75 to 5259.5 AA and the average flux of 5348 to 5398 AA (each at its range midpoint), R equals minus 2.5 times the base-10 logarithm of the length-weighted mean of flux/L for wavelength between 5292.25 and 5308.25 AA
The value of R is -0.04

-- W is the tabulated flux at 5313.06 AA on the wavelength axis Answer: 24.61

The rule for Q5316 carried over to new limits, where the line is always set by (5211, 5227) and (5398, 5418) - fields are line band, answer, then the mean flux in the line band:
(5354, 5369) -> -2.43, 25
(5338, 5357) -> -1.14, 22.7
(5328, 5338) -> 0.33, 20.6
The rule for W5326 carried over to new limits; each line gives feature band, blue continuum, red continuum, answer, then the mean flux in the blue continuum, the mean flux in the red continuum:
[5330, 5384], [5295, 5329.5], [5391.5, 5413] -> -0.06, 22.8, 21.1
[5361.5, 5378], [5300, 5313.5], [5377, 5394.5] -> 0.05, 23.8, 24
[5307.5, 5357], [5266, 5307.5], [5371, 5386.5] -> -0.03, 21.2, 23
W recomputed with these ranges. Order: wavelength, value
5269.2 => 17.32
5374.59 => 22.98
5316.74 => 25.01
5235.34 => 20.08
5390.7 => 22.41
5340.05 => 23.14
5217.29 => 17.95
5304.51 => 24.12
